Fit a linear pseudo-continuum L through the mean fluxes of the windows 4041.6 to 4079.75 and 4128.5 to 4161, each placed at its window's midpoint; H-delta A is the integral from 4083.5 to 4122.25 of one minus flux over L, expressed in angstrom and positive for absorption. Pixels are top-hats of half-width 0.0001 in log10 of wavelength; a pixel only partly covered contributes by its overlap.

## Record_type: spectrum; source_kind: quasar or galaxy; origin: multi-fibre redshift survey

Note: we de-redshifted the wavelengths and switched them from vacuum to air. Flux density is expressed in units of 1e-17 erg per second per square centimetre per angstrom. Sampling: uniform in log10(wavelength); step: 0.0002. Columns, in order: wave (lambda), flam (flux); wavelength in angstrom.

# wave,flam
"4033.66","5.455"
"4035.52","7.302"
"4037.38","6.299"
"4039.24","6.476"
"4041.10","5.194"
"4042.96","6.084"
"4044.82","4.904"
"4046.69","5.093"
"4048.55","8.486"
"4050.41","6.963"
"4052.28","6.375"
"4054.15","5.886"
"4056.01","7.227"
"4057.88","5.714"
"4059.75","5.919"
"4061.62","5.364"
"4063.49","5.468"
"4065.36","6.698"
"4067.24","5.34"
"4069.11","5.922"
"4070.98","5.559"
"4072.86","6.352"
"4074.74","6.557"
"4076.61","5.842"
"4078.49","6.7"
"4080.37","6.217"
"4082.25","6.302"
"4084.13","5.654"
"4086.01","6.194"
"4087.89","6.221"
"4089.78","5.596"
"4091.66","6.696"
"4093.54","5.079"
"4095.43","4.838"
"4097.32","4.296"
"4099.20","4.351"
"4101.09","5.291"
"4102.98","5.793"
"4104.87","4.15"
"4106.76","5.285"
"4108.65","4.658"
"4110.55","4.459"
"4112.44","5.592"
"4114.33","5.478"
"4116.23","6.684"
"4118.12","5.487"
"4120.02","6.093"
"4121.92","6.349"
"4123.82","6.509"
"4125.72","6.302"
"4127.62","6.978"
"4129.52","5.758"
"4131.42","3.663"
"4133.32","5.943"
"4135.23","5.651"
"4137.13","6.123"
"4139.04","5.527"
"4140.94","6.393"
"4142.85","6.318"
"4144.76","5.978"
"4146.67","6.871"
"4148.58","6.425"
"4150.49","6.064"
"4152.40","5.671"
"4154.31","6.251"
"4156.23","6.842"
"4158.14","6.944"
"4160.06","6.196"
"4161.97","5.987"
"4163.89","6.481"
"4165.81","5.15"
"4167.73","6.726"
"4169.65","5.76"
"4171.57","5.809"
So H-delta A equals 4.2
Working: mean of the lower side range 6.11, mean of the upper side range 6.04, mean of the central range 5.42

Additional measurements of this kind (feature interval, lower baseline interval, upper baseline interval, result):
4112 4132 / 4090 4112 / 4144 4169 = -1.7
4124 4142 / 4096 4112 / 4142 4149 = 0.2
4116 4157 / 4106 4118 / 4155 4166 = -1.5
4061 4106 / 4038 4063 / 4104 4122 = 0.4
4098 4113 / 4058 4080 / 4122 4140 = 2.5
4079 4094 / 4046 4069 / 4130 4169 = 0.3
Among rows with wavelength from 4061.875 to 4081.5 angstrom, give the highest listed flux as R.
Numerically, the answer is 6.7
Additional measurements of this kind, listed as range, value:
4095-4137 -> 6.978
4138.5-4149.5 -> 6.871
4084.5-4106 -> 6.696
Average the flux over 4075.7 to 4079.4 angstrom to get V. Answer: 6.27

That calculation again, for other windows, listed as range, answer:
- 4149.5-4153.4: 5.89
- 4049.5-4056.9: 6.61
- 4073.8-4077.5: 6.21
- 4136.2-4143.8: 6.09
